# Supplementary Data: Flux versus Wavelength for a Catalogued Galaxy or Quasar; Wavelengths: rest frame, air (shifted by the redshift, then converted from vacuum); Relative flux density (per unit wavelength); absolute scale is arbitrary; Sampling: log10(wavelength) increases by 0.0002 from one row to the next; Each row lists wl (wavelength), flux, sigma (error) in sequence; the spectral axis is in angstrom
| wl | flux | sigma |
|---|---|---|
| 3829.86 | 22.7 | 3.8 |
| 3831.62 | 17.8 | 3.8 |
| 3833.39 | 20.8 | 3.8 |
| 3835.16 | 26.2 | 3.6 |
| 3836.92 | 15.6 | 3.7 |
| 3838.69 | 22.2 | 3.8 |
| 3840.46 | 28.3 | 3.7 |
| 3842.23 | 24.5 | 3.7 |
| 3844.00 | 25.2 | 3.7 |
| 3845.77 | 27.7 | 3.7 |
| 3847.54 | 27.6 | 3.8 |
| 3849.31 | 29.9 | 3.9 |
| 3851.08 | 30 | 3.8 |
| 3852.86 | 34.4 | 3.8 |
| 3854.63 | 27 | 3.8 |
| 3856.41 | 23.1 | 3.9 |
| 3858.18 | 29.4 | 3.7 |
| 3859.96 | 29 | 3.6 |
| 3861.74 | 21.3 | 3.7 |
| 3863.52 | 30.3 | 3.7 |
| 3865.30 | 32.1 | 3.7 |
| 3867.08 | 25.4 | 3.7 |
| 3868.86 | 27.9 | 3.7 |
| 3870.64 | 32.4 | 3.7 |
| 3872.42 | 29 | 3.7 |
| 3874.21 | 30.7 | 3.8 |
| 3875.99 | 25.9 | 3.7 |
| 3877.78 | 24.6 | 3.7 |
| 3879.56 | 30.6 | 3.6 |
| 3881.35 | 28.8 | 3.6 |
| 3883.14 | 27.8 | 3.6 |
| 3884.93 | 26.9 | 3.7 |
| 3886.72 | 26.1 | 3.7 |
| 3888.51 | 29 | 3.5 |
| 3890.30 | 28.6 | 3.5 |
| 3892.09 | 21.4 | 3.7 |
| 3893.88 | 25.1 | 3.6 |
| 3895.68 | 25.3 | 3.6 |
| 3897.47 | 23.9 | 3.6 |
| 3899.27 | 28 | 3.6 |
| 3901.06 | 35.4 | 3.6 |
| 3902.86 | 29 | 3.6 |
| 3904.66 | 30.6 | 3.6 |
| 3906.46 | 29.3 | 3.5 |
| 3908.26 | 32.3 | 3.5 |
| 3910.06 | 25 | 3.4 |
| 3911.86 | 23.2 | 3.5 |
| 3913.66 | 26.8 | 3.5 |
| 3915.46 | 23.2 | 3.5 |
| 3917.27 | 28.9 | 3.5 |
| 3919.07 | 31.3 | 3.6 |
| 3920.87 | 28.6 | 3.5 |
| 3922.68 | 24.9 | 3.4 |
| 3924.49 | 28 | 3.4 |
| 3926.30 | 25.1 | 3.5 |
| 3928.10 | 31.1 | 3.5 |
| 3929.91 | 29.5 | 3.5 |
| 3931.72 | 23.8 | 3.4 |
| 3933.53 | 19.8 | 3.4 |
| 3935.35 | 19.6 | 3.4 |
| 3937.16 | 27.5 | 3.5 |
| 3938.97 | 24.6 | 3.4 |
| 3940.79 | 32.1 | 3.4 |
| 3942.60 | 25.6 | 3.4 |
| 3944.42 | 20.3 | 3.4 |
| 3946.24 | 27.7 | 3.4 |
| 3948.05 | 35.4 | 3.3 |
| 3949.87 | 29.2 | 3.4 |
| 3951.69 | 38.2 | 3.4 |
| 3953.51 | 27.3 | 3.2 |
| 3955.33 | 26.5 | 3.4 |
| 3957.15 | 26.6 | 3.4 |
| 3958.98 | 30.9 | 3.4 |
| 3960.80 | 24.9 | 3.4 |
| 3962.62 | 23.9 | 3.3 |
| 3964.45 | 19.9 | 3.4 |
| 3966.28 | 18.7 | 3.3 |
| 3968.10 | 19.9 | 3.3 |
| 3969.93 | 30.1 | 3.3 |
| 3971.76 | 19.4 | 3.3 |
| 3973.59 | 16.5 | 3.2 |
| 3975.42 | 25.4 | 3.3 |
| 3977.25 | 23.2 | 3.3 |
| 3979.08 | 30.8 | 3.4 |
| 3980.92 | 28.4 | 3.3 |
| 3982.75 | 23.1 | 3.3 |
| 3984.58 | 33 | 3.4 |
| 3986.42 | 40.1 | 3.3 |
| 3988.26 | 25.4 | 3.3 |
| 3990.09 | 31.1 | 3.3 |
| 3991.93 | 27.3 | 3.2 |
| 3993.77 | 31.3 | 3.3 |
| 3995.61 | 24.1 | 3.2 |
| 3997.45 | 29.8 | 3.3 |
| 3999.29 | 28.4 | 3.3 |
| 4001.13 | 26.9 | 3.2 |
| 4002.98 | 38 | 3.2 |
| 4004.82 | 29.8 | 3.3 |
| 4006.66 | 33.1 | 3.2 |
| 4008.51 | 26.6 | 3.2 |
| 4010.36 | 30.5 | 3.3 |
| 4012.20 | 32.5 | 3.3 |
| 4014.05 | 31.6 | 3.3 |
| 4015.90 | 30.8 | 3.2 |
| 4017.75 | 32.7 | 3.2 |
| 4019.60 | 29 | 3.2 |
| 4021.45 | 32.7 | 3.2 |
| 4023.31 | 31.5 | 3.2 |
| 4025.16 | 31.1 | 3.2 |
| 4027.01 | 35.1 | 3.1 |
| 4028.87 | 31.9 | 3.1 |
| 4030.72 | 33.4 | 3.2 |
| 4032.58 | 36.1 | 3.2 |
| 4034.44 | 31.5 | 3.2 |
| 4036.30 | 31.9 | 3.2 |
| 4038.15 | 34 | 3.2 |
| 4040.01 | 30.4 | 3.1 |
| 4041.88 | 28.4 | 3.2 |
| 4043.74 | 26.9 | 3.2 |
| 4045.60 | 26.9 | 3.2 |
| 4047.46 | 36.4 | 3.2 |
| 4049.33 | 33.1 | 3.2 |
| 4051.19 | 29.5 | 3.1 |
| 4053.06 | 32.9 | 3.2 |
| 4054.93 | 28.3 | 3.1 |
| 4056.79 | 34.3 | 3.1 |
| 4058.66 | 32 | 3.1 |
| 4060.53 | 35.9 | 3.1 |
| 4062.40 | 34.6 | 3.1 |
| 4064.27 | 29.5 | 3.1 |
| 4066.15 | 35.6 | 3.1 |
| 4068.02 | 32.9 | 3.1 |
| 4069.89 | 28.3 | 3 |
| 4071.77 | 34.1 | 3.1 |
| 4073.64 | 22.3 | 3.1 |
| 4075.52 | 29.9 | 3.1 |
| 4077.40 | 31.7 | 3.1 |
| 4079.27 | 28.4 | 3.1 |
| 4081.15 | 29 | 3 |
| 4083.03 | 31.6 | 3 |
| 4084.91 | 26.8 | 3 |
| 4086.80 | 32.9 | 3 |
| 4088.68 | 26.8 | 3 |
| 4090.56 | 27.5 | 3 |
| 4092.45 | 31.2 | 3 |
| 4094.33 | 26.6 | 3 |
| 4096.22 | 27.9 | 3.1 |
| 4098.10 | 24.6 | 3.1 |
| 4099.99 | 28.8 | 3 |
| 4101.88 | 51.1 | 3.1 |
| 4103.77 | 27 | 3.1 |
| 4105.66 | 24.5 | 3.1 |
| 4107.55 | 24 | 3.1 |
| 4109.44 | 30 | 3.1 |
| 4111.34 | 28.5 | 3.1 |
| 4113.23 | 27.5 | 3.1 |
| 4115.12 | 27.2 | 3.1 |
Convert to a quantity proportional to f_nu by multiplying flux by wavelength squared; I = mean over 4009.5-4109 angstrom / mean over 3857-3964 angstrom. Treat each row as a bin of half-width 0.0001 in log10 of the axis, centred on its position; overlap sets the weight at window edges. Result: 1.2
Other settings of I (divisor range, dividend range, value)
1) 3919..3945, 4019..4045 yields 1.28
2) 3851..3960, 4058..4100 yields 1.18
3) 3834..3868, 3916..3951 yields 1.05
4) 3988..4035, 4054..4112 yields 1.01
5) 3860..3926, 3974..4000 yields 1.08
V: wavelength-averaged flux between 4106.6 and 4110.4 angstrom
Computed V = 27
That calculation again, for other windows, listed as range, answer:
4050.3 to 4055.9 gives 30.3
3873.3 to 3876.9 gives 28.2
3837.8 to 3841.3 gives 25.2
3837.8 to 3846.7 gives 25.6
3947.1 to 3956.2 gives 31.3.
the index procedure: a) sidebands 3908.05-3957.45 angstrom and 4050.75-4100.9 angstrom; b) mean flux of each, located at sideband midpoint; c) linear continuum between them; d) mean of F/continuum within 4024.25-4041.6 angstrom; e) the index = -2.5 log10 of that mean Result -0.12 mag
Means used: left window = 27.2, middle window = 32.7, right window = 30.1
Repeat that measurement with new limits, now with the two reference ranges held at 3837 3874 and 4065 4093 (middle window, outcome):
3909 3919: 0.088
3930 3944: 0.148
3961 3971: 0.260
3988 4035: -0.062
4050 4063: -0.098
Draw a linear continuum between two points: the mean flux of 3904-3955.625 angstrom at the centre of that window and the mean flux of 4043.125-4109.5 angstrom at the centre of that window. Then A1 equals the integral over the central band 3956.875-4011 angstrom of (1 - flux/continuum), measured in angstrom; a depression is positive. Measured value 2.5 angstrom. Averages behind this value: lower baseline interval 27.4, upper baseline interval 30.4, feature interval 27.2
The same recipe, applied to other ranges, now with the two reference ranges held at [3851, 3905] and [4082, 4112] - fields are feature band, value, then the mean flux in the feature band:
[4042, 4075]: -2.5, 31.3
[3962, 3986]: 3.5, 24.4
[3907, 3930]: 0.6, 27.5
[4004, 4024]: -1.5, 31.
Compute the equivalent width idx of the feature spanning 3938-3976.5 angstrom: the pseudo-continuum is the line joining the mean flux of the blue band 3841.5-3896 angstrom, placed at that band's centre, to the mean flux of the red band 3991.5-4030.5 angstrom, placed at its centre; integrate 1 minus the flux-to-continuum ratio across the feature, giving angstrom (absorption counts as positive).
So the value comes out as 4.9 angstrom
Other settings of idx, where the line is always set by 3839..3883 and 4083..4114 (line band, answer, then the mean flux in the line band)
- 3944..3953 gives -0.7 angstrom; 30.6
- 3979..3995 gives -0.7 angstrom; 29.9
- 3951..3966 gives 0.9 angstrom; 26.7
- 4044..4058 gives -1.2 angstrom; 31.4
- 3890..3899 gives 1.1 angstrom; 24.8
